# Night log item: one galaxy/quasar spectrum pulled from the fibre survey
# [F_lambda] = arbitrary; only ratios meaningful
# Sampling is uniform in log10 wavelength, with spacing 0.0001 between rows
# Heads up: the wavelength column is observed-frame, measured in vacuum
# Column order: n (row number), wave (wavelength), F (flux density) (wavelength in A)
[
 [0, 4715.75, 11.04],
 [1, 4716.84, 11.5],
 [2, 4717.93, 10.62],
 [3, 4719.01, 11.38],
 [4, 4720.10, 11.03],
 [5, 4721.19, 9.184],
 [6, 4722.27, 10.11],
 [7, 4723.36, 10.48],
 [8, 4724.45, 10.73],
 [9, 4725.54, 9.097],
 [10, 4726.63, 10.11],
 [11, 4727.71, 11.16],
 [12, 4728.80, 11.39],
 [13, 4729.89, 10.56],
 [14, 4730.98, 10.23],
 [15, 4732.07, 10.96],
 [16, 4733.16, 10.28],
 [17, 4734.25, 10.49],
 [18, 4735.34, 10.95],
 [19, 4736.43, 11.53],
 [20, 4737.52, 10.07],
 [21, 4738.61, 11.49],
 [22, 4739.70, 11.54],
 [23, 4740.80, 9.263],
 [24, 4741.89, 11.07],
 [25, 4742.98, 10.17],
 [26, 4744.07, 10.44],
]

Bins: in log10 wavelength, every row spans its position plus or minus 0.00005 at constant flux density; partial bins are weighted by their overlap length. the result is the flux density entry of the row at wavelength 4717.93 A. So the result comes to 10.62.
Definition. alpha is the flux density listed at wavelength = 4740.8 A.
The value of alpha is 9.263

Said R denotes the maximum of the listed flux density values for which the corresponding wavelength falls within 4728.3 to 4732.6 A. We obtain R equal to 11.39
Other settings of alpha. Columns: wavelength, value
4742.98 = 10.17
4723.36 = 10.48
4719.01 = 11.38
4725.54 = 9.097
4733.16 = 10.28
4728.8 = 11.39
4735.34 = 10.95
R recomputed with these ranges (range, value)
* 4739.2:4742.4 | 11.54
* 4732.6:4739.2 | 11.53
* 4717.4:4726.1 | 11.38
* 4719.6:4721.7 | 11.03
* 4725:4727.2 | 10.11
